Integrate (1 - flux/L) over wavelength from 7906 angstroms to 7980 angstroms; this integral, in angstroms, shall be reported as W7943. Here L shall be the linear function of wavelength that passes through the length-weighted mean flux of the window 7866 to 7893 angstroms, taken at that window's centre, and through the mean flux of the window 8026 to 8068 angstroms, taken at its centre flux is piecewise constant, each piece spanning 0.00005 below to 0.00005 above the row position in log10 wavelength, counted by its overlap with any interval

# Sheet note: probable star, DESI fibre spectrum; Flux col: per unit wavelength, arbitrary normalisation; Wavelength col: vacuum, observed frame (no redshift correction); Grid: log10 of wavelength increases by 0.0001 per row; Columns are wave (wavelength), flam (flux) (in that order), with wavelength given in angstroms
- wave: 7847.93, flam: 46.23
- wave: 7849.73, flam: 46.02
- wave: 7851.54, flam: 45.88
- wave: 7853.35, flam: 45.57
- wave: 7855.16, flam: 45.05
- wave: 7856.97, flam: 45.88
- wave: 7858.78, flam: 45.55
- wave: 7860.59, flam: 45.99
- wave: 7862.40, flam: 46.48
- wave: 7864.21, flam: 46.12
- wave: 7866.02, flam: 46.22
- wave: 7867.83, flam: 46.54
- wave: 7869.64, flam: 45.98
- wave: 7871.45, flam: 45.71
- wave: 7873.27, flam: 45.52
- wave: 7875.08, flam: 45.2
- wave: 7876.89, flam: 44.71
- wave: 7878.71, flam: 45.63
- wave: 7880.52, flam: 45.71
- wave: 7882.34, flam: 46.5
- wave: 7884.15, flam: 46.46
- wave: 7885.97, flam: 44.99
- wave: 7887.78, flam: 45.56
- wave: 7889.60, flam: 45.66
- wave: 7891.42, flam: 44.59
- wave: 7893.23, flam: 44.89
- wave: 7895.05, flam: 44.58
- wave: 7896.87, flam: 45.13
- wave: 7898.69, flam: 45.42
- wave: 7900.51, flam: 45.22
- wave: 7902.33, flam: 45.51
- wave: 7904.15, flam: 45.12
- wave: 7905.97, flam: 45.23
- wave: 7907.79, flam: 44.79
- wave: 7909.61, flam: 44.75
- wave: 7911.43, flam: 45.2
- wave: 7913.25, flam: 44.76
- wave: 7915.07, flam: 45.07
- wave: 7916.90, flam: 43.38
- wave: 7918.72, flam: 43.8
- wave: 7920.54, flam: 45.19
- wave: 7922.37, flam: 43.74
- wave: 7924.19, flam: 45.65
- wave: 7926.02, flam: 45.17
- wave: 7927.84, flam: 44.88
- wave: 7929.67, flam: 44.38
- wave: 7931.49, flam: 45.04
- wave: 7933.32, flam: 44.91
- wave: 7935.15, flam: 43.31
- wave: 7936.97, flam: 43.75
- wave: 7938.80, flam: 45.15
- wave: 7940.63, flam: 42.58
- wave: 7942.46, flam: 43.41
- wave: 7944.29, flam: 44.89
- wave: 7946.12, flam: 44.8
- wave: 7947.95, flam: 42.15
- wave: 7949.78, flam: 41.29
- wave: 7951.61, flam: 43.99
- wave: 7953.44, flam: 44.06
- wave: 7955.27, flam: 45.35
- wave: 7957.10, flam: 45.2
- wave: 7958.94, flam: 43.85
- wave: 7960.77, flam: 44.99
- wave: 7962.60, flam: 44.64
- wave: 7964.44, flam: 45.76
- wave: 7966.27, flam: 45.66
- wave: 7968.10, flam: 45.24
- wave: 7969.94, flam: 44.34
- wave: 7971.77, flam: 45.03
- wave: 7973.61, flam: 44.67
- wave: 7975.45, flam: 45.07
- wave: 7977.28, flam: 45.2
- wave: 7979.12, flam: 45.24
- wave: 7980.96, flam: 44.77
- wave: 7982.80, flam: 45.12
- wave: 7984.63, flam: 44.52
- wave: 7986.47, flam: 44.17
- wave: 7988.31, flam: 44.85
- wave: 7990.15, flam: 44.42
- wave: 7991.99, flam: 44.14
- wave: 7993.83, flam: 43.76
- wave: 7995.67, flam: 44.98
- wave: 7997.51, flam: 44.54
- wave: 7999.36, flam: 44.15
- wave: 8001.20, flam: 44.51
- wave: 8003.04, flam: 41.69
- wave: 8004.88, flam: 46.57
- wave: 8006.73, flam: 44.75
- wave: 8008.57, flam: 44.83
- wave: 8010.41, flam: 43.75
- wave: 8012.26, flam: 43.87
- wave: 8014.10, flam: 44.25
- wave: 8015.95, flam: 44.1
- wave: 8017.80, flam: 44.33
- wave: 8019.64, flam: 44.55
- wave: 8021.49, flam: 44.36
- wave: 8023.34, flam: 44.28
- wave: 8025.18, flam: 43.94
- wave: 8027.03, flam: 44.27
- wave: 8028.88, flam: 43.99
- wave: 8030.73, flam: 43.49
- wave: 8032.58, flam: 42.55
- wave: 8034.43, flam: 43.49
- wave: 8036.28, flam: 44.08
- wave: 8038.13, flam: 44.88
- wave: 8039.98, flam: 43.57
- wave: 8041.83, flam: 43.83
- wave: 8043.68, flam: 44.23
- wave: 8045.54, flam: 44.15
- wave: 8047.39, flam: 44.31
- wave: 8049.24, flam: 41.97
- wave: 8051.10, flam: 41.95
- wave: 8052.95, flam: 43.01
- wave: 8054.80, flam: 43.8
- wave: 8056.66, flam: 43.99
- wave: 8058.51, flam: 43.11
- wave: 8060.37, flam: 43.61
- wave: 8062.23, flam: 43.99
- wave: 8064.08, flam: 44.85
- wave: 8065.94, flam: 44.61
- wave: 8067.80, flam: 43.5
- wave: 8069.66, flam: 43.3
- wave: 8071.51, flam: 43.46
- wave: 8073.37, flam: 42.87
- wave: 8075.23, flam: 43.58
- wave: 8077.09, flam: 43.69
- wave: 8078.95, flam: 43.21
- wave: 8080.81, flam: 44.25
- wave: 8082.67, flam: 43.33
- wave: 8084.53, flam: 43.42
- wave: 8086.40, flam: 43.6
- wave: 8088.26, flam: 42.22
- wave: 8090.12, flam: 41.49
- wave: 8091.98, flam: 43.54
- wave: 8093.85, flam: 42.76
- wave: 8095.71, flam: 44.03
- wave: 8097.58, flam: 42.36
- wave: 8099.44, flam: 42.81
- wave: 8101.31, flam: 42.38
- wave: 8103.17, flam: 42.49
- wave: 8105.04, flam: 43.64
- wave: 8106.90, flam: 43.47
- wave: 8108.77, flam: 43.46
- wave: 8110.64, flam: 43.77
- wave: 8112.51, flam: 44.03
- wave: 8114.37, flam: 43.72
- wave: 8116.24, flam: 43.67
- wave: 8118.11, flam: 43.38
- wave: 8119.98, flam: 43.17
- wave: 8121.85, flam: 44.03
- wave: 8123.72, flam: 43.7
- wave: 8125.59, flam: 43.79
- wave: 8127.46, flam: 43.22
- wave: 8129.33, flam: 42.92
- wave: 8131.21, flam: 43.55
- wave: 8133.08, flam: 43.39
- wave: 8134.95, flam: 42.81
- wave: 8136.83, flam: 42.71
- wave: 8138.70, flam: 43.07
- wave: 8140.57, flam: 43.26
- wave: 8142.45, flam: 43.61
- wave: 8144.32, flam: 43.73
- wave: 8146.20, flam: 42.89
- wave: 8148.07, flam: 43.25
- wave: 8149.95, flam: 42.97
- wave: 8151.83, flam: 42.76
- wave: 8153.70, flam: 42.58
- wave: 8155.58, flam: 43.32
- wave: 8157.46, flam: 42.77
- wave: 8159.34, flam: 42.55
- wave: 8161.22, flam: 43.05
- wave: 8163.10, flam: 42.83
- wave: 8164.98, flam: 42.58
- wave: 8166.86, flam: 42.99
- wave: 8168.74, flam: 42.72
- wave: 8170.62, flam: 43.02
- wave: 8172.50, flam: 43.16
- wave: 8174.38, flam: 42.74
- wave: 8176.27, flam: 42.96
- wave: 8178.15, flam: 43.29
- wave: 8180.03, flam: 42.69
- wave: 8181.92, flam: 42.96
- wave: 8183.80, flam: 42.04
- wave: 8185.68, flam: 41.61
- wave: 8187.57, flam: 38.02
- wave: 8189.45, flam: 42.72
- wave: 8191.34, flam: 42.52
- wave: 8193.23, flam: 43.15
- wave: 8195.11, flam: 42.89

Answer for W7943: 0.6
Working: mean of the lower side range 45.6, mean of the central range 44.5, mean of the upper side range 43.7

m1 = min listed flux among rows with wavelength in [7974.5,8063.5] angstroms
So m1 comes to 41.69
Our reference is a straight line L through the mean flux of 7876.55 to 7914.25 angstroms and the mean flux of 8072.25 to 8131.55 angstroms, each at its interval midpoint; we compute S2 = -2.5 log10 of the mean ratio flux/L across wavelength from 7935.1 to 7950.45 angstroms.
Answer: 0.03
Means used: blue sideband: 45.3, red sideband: 43.3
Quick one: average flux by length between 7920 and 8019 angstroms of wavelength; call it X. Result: 44.5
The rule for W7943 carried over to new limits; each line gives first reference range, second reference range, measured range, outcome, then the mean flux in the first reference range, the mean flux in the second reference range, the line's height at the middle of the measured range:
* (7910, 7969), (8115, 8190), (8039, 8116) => 0.1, 44.4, 42.9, 43.4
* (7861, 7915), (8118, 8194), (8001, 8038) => 0.1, 45.5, 42.9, 44.2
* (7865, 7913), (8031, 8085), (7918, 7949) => 0.5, 45.4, 43.6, 44.9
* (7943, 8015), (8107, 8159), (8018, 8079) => 0.3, 44.5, 43.3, 44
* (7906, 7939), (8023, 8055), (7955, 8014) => -0.7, 44.6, 43.7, 44.1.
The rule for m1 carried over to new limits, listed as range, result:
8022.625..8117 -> 41.49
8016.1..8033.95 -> 42.55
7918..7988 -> 41.29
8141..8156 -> 42.58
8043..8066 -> 41.95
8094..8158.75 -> 42.36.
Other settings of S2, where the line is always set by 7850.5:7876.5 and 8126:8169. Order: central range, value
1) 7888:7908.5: 0.01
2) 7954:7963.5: 0.00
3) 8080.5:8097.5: 0.01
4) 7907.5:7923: 0.02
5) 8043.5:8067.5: 0.01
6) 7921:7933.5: 0.01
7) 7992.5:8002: 0.00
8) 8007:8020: 0.00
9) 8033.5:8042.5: 0.00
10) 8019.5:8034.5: 0.01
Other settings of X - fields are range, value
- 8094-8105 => 42.9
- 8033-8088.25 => 43.6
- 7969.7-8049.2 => 44.3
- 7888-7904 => 45.1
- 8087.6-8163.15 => 43.2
